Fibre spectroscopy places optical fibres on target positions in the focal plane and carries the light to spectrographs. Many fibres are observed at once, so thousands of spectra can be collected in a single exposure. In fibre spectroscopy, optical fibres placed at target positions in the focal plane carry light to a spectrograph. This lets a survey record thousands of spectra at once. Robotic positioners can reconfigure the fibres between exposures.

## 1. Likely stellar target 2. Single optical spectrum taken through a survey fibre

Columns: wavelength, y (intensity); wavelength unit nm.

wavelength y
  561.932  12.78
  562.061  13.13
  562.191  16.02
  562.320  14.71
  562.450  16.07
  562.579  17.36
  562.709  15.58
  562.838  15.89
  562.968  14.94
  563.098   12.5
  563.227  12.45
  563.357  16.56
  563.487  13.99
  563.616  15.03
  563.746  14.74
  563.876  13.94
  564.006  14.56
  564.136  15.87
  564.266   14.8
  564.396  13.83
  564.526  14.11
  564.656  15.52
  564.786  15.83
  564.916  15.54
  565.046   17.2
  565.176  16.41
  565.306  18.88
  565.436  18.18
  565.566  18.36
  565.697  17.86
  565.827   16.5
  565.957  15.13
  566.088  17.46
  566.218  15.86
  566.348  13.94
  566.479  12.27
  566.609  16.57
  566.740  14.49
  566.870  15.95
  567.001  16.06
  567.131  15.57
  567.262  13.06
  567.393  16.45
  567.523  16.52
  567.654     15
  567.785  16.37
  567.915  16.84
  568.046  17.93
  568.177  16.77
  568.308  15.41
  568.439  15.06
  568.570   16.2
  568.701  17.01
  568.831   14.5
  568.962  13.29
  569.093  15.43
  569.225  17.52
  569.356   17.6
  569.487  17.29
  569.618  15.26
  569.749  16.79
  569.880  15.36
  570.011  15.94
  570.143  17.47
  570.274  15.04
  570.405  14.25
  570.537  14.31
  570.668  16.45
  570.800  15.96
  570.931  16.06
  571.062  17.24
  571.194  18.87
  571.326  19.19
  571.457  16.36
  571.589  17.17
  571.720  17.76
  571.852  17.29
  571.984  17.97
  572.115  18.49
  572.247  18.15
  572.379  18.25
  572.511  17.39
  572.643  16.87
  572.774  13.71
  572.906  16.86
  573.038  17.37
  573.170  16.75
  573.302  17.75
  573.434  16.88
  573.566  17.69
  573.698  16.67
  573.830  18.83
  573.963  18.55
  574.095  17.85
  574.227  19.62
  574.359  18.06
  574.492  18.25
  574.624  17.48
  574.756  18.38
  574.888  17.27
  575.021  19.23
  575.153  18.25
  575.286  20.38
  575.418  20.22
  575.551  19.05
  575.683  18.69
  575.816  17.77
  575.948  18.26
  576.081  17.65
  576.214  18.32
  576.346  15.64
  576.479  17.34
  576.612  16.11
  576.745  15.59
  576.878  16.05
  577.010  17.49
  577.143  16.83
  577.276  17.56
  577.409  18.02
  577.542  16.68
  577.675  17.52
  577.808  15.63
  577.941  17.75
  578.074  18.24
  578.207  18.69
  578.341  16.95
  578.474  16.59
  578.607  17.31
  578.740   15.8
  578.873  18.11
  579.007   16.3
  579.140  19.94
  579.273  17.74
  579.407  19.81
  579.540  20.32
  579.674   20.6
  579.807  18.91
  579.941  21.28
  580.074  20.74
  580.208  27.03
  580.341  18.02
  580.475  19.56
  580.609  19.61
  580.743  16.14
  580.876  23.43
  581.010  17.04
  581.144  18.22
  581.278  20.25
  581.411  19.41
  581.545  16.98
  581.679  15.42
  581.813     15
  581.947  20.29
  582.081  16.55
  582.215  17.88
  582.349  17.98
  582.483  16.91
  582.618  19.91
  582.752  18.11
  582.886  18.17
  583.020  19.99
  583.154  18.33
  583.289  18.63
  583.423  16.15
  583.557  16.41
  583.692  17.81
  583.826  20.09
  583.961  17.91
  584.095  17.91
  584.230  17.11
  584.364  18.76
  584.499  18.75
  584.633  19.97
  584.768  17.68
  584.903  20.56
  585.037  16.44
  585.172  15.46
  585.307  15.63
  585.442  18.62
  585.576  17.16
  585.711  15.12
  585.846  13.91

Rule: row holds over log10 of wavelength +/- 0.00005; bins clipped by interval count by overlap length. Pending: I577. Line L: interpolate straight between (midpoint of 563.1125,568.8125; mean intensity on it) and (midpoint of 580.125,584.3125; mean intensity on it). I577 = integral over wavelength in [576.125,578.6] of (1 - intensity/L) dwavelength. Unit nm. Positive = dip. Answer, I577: 0.080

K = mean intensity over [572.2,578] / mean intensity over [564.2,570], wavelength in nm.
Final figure 1.1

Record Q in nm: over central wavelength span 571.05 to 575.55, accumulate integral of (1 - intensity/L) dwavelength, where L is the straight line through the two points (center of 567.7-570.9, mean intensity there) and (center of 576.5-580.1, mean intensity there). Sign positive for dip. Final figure -0.28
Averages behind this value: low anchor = 16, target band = 17.9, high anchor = 17.8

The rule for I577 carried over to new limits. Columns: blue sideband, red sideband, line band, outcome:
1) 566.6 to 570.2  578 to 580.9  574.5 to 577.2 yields 0.036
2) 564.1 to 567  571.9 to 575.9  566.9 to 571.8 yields 0.191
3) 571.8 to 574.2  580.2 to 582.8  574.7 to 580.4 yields -0.070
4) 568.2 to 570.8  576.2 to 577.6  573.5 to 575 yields -0.148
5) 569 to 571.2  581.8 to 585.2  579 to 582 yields -0.272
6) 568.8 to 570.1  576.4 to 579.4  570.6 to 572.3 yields -0.124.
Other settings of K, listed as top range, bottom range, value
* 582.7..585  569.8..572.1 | 1.10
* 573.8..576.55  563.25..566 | 1.16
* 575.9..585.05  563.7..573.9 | 1.12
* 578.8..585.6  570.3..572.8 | 1.09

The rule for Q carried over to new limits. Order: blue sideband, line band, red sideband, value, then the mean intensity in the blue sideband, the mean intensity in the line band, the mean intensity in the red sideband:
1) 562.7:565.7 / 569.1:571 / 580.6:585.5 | 0.02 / 15.5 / 16.1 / 18.1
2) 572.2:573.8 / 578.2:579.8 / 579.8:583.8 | 0.00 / 17.1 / 18.2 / 18.7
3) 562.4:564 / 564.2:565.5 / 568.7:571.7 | -0.07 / 14.9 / 16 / 16.3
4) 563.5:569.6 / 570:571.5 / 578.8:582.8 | 0.03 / 15.8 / 16.4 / 18.9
